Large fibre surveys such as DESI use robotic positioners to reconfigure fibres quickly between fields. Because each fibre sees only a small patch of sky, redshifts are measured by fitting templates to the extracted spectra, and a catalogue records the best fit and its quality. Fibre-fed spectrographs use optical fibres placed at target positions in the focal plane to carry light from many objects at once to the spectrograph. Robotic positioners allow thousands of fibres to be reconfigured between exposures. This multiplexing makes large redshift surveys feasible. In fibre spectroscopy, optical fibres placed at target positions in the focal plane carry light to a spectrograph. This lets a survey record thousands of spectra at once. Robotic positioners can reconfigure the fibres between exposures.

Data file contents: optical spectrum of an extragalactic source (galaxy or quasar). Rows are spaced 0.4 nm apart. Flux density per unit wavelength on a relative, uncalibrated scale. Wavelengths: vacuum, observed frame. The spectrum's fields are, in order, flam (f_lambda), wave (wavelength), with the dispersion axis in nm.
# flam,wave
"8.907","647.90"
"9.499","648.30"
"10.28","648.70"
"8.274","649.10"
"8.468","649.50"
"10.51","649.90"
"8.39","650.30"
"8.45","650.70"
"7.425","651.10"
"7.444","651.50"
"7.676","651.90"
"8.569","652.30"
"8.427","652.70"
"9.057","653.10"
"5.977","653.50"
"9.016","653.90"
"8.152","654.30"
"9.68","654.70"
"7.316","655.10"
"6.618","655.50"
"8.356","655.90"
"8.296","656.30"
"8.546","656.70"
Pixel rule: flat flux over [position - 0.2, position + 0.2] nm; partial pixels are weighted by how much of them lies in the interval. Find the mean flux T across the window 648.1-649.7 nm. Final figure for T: 9.13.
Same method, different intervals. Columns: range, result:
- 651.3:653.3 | 8.23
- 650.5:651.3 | 7.94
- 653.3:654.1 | 7.5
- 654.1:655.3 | 8.38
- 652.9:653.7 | 7.52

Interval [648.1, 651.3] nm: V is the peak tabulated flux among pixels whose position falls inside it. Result 10.51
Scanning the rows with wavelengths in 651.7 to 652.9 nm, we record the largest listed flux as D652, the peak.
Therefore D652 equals 8.569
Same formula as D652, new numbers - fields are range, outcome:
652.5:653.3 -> 9.057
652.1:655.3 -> 9.68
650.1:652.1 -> 8.45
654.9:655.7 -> 7.316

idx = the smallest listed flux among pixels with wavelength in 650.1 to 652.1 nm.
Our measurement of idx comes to 7.425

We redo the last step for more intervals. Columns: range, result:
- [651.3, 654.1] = 5.977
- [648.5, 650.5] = 8.274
